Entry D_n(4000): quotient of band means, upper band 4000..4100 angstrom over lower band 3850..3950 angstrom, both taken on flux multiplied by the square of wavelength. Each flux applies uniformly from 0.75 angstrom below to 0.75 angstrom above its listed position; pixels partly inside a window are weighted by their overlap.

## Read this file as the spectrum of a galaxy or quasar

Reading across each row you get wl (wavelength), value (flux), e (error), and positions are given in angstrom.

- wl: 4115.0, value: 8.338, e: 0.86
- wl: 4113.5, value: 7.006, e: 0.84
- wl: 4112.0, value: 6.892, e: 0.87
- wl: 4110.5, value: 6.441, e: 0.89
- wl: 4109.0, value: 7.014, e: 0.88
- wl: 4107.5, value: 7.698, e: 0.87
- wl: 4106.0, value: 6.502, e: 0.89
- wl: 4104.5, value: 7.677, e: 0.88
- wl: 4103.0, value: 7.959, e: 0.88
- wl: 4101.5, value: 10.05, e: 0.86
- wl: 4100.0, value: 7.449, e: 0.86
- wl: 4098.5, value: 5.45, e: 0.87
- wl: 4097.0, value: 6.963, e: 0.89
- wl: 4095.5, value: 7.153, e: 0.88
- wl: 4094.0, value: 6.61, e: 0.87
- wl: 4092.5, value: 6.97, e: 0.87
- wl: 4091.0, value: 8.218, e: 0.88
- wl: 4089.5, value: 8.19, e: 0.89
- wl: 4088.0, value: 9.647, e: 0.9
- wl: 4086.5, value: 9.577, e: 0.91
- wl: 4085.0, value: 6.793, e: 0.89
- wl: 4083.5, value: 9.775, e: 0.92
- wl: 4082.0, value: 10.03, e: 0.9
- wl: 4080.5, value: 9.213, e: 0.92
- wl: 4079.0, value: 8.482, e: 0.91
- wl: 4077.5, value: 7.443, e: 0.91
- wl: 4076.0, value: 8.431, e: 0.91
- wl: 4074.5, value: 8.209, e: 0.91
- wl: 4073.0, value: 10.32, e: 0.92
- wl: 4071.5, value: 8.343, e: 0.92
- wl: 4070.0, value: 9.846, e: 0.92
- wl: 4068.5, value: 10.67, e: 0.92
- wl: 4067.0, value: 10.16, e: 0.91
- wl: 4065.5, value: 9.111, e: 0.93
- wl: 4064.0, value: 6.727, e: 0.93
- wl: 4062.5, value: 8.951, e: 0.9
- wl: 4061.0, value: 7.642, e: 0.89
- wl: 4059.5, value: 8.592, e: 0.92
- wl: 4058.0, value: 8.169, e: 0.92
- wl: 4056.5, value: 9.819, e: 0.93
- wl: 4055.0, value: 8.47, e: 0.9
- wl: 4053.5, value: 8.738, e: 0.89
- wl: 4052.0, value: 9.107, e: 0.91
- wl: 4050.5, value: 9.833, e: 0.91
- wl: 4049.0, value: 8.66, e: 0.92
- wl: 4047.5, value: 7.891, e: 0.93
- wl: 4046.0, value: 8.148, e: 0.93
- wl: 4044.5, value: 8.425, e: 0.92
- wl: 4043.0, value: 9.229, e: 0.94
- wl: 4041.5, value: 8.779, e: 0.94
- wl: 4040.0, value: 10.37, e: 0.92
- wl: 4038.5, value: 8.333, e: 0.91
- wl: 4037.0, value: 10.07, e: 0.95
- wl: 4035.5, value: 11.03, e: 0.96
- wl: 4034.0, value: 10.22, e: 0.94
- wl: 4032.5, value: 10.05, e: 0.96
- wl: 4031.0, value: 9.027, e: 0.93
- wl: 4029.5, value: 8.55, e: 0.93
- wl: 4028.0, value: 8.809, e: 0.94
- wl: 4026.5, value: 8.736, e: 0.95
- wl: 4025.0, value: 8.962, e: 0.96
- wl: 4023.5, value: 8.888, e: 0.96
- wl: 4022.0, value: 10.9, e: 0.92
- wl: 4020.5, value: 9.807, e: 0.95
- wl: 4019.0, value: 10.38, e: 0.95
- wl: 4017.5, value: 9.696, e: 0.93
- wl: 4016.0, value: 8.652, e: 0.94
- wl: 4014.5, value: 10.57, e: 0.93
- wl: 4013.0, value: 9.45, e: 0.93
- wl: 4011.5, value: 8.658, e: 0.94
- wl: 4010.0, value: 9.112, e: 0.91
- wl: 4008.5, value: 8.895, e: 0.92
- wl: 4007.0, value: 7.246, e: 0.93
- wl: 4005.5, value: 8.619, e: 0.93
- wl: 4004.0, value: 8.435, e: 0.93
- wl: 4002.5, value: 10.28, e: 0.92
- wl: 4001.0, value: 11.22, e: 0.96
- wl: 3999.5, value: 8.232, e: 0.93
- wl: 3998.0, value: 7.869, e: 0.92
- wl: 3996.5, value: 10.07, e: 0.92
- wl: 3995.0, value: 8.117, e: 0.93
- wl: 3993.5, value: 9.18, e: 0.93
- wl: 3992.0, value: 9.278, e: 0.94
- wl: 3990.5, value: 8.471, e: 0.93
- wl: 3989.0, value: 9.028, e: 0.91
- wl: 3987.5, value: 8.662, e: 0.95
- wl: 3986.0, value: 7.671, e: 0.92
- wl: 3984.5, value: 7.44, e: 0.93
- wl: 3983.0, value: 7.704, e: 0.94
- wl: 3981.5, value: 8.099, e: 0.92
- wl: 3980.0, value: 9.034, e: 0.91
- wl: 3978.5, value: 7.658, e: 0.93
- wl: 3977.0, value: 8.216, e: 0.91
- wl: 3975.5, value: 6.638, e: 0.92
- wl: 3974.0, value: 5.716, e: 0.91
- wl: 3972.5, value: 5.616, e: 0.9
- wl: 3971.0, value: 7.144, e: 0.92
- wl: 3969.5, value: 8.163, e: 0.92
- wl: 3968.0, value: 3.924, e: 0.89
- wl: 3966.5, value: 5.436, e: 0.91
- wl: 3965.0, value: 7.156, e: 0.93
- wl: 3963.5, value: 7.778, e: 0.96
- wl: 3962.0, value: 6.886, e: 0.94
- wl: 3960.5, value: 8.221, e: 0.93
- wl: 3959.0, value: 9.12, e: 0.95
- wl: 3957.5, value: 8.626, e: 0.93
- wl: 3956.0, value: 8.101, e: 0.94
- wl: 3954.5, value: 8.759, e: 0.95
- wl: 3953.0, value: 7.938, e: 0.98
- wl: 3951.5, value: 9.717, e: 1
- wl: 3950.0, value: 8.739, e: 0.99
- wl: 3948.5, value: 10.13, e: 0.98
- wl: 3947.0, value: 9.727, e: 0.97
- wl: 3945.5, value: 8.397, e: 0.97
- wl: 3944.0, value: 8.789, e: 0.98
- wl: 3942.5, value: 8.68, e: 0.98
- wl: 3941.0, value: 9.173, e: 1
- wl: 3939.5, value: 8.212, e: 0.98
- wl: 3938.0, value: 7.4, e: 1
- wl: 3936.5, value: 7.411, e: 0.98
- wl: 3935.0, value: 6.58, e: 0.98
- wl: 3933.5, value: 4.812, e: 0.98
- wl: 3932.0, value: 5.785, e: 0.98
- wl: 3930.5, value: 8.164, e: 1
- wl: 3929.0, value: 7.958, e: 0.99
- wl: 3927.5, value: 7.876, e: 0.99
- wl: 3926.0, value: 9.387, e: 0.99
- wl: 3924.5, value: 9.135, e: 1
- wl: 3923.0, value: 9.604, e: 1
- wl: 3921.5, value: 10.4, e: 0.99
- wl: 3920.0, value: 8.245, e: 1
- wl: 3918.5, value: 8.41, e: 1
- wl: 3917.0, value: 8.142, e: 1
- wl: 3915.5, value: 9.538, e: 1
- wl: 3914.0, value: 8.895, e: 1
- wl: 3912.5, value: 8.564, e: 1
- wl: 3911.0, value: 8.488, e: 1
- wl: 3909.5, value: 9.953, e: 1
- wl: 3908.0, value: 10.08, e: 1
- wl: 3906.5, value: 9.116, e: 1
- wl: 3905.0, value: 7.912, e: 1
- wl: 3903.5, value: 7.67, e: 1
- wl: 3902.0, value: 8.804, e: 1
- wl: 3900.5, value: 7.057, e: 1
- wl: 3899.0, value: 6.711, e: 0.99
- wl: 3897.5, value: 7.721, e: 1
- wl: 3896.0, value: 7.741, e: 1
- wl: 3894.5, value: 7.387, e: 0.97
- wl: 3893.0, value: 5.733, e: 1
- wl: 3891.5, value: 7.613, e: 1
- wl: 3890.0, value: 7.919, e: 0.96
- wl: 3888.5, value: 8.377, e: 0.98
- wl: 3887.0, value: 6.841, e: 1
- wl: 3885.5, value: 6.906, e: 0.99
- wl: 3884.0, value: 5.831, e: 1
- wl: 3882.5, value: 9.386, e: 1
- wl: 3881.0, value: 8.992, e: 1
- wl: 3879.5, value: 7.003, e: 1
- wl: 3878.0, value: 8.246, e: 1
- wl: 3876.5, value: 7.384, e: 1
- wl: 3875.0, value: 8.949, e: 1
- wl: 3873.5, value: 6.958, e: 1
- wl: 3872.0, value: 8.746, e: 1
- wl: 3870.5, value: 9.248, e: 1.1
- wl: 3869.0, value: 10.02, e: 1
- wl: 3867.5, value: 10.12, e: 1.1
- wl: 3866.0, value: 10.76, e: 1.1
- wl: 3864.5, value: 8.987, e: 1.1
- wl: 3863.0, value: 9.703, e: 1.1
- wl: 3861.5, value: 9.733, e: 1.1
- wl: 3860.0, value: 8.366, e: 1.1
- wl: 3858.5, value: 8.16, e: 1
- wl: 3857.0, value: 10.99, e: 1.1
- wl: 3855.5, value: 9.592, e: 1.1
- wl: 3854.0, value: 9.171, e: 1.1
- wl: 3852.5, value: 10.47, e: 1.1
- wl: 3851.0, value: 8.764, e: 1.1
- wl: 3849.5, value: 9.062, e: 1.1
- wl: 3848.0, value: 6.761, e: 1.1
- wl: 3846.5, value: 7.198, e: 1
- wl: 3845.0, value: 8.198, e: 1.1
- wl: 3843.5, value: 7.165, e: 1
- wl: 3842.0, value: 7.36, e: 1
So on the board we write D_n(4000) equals 1.1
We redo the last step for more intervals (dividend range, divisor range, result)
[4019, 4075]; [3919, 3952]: 1.16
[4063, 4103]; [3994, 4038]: 0.94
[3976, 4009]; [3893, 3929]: 1.05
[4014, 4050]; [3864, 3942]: 1.22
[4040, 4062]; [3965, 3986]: 1.29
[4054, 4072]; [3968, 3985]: 1.28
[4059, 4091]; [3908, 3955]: 1.12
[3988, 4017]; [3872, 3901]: 1.27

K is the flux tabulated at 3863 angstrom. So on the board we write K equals 9.703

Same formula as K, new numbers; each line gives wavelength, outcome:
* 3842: 7.36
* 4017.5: 9.696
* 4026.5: 8.736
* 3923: 9.604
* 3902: 8.804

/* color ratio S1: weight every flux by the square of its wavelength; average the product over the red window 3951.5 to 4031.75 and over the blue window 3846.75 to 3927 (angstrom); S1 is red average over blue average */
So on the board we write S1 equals 1.04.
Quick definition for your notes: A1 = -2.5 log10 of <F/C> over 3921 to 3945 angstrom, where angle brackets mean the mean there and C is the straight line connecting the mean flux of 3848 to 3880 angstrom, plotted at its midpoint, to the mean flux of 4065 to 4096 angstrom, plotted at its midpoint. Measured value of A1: 0.11 mag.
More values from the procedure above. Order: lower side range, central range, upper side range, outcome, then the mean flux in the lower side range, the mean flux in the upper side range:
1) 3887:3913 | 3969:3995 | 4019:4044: 0.14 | 8.01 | 9.5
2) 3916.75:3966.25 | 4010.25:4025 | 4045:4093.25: -0.13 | 8.26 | 8.75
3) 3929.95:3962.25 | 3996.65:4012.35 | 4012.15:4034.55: 0.03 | 8.17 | 9.5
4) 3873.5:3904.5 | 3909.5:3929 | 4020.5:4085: -0.13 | 7.6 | 9.06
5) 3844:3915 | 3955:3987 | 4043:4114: 0.14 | 8.43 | 8.3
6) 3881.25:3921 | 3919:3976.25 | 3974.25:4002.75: 0.05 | 8.07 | 8.49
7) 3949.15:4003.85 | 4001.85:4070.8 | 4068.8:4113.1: -0.14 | 8.06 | 8.06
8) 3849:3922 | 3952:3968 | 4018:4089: 0.15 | 8.54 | 9.09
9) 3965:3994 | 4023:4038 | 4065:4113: -0.20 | 7.51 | 8.22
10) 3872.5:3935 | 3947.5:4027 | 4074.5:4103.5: -0.05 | 8.03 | 8.13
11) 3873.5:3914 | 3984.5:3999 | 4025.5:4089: -0.01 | 7.94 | 9.01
